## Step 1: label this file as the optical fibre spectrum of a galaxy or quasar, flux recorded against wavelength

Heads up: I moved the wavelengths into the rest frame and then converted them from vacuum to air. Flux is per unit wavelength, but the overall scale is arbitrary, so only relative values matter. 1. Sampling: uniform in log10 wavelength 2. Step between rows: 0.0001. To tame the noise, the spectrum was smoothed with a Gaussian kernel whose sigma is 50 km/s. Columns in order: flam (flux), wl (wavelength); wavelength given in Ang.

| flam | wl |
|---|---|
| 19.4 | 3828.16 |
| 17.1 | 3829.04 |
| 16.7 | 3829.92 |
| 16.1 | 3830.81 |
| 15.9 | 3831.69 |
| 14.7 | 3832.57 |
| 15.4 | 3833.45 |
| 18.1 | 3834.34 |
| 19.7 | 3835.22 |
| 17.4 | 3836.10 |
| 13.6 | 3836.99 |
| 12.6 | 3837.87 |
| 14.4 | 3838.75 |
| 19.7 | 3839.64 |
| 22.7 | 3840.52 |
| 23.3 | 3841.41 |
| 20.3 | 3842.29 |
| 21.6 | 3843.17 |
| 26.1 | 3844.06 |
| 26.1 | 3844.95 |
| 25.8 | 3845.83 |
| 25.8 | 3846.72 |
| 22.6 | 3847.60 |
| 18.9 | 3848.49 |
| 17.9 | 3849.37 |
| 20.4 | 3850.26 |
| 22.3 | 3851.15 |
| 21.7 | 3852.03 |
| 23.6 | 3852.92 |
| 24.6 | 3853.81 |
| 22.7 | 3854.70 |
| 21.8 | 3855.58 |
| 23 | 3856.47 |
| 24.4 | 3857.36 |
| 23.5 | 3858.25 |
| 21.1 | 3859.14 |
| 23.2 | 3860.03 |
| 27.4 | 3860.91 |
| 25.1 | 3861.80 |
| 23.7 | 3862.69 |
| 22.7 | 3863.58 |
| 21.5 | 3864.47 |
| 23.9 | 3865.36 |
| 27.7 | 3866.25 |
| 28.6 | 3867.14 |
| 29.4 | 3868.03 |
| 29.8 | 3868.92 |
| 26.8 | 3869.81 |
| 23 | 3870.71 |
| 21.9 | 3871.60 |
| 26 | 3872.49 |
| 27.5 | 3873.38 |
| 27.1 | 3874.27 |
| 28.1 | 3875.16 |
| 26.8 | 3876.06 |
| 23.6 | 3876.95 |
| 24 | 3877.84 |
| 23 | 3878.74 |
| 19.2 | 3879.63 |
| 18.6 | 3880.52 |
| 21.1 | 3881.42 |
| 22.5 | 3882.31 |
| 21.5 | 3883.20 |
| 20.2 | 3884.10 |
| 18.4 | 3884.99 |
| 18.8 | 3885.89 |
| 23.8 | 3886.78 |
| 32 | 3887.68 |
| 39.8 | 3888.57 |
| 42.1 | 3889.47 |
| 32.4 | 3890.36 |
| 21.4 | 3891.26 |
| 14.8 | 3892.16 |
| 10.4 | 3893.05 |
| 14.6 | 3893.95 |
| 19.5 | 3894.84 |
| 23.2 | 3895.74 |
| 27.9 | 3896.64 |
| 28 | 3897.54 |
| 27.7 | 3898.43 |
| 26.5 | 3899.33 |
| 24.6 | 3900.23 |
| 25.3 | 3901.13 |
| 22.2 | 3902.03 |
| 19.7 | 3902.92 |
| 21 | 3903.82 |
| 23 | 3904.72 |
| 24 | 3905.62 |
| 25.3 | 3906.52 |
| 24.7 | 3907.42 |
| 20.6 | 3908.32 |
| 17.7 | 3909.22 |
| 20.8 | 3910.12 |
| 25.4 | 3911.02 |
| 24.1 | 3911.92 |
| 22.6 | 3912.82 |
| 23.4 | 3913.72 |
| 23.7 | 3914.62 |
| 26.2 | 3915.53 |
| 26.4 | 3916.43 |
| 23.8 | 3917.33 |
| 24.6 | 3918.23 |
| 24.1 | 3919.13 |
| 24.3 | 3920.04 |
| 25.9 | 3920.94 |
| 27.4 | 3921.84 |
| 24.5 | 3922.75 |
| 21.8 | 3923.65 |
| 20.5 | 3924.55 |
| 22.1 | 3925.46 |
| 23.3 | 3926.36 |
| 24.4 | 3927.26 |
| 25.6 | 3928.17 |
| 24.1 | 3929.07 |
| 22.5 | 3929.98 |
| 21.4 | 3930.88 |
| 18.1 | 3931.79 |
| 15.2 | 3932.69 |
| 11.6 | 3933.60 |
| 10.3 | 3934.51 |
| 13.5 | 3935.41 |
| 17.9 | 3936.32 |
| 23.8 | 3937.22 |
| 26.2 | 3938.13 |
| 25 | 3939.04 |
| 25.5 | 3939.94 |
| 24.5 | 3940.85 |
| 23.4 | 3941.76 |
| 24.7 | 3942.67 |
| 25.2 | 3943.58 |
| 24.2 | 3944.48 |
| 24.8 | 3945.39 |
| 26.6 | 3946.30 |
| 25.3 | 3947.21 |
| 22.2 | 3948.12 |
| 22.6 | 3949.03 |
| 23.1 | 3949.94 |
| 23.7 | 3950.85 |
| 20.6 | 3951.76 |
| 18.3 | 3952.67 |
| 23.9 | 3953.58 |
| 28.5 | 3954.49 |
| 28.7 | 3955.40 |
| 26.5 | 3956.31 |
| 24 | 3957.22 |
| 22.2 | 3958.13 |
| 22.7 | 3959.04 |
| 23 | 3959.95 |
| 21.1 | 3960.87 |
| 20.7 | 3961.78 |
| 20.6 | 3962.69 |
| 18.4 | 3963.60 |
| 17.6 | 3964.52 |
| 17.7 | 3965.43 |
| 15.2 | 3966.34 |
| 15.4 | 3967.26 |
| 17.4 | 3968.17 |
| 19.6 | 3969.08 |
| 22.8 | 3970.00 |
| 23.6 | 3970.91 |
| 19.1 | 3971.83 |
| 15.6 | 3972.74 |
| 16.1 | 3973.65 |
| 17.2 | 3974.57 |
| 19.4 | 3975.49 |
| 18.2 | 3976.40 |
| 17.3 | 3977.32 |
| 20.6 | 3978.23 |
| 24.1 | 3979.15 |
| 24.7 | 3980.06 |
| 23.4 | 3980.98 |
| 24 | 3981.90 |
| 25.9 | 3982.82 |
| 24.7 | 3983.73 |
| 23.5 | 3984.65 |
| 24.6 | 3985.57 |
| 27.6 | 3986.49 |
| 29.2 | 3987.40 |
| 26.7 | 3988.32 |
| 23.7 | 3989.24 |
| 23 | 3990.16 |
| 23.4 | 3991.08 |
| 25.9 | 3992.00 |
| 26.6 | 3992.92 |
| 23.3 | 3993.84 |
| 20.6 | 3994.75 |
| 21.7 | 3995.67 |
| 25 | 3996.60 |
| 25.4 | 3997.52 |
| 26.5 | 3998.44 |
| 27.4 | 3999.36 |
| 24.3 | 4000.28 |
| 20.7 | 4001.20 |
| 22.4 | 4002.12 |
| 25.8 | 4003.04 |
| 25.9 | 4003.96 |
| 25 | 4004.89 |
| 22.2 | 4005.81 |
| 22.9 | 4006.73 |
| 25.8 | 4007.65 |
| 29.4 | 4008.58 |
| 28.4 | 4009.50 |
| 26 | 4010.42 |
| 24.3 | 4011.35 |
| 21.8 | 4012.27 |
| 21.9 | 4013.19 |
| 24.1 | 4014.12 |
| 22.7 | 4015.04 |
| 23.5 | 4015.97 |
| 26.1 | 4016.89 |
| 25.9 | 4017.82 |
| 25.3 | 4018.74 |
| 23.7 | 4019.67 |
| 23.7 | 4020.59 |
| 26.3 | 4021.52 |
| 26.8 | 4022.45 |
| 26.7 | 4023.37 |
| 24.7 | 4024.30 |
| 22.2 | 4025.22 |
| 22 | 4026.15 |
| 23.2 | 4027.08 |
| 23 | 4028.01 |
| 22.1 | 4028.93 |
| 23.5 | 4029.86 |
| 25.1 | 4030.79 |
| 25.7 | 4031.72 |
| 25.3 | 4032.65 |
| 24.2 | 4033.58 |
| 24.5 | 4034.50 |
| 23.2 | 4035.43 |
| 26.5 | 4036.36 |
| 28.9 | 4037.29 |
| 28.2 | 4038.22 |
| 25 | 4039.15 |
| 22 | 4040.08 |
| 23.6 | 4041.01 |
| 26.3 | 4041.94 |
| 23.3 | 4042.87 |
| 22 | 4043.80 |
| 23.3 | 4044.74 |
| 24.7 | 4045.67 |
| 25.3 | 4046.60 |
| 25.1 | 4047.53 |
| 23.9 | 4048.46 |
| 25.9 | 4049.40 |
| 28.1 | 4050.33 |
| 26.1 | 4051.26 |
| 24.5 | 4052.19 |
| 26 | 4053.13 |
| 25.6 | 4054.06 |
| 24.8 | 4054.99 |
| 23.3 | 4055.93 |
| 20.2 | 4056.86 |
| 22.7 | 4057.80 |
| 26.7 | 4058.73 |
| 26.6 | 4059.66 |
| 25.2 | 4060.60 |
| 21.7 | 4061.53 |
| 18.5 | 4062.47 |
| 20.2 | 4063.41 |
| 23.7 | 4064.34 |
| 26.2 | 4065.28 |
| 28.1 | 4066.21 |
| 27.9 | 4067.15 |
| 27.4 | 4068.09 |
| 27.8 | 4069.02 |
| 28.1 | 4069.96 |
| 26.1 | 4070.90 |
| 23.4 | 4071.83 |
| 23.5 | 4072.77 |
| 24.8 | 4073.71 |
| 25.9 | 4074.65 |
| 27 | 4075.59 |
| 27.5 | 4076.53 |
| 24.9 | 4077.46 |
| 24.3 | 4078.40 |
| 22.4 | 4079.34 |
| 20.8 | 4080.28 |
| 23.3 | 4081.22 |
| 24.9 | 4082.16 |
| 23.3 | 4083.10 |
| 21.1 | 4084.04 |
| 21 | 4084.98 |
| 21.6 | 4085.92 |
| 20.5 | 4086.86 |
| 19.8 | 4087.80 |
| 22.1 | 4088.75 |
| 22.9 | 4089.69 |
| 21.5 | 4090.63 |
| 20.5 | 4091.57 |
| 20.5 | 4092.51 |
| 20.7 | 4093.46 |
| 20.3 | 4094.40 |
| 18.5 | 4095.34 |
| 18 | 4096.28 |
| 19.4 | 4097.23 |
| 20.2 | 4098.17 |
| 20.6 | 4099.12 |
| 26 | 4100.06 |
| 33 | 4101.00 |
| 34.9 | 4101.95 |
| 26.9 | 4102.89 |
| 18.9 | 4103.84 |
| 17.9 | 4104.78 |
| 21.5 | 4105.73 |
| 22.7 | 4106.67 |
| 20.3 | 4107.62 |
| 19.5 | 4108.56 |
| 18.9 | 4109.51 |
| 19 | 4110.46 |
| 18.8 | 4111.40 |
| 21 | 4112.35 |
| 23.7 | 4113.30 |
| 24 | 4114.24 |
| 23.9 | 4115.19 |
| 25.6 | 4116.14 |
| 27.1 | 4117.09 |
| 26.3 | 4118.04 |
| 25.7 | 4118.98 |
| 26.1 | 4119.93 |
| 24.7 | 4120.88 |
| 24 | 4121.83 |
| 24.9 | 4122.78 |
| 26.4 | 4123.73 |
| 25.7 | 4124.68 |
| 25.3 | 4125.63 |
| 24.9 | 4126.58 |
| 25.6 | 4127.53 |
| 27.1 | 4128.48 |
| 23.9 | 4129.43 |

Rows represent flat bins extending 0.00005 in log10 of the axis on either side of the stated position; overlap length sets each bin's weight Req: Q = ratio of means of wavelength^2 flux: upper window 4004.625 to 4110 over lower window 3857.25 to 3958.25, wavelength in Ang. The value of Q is 1.1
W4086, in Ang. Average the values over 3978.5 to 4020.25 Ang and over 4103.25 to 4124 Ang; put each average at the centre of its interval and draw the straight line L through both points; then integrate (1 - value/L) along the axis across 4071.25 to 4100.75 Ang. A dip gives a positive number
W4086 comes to 1.0 Ang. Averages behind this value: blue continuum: 24.6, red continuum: 22.8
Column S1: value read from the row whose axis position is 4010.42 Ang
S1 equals 26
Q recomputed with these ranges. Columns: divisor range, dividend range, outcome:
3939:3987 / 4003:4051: 1.15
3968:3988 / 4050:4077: 1.20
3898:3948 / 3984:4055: 1.13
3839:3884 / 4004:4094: 1.13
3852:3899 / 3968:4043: 1.05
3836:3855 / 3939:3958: 1.21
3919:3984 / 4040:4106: 1.16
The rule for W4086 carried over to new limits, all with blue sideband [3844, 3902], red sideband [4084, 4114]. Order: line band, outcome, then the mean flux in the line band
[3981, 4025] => -4.0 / 24.8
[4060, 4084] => -2.9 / 24.6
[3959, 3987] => 2.8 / 20.7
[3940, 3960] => -0.7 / 24.1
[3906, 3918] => 0.1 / 23.5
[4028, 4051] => -2.6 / 24.8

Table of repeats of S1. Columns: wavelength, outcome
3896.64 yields 27.9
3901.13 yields 25.3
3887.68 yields 32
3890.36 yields 32.4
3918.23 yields 24.6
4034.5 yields 24.5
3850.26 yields 20.4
